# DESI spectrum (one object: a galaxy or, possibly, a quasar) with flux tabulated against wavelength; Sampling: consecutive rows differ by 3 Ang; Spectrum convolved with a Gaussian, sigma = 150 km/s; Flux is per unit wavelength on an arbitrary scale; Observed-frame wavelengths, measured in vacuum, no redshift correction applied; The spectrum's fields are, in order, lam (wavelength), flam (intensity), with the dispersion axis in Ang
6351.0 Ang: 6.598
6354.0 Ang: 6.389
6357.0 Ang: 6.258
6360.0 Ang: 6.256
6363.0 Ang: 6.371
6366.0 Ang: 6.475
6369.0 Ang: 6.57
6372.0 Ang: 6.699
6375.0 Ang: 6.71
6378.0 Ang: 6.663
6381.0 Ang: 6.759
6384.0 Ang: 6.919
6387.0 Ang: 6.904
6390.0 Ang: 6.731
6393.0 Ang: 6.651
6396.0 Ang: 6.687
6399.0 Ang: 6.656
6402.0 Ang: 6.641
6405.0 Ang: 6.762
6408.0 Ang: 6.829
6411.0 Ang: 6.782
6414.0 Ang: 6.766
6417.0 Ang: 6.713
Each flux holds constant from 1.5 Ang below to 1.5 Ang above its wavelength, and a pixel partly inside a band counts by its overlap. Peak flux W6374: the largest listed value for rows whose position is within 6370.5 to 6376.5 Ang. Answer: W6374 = 6.71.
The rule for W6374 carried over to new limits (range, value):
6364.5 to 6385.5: 6.919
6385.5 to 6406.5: 6.904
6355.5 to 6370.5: 6.57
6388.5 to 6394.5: 6.731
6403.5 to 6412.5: 6.829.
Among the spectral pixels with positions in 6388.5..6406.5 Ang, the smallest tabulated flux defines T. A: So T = 6.641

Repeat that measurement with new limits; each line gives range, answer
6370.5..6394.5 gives 6.651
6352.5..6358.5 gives 6.258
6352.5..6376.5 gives 6.256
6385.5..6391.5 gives 6.731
